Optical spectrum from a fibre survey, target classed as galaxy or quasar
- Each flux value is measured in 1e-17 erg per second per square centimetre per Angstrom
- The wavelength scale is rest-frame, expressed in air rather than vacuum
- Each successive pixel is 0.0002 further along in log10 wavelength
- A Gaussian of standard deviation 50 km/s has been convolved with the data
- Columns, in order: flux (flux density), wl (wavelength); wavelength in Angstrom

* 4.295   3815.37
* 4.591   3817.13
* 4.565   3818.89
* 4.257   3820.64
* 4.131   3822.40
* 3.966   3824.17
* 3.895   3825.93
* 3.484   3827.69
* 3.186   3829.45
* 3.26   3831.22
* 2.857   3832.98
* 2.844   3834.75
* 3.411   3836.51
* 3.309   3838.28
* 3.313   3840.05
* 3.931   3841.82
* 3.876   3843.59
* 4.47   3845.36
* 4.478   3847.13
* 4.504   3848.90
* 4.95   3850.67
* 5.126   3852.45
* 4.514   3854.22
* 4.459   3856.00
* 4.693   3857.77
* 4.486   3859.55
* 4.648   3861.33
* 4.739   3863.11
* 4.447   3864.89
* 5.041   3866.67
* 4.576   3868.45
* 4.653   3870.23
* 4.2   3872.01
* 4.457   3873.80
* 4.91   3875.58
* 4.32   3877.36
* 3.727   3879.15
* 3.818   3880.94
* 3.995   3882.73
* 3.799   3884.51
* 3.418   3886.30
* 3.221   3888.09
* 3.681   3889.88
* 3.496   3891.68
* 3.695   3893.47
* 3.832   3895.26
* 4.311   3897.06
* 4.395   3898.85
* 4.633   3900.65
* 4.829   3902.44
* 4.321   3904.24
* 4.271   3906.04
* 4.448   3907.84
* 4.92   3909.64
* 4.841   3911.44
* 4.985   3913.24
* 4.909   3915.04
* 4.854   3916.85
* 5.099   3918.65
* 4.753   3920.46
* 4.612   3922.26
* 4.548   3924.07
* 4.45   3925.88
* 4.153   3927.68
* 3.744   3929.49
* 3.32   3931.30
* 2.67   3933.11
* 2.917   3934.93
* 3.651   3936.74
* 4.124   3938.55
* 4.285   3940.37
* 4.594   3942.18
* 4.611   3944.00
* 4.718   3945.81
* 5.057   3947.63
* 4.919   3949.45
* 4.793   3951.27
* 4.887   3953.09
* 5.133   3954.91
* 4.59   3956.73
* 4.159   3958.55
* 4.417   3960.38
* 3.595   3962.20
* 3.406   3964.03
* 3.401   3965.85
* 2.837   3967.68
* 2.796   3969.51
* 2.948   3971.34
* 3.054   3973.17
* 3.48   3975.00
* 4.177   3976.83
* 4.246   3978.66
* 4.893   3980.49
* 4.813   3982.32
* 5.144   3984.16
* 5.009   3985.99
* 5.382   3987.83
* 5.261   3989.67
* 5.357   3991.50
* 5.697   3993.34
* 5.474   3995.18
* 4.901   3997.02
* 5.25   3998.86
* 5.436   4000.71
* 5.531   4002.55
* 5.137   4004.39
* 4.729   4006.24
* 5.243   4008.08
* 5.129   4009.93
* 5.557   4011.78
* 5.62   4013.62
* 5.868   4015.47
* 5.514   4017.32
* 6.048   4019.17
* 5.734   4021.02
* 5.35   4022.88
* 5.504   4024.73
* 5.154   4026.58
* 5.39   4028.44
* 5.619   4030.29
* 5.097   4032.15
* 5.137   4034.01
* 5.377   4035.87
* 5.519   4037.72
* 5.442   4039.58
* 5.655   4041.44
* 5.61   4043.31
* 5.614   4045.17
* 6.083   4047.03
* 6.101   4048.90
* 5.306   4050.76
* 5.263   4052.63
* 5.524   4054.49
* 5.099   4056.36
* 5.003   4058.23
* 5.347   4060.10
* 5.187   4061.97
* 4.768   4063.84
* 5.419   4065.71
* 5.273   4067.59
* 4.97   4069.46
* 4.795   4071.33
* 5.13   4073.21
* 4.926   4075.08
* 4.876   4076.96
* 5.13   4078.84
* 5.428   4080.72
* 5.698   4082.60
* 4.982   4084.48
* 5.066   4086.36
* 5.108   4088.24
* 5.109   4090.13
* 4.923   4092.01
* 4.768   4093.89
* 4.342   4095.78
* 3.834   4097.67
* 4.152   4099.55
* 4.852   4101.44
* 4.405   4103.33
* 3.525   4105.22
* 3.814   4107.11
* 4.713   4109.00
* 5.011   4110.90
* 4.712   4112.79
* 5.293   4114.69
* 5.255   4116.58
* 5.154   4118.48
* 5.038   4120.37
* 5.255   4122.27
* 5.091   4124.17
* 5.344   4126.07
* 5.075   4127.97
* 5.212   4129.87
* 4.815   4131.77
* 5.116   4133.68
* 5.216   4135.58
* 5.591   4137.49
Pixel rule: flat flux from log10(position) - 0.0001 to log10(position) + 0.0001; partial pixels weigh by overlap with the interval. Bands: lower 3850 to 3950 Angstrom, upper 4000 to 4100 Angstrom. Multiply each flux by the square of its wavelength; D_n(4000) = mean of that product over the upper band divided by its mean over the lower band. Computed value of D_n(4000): 1.31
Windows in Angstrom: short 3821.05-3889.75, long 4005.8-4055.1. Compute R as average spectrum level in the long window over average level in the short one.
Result 1.35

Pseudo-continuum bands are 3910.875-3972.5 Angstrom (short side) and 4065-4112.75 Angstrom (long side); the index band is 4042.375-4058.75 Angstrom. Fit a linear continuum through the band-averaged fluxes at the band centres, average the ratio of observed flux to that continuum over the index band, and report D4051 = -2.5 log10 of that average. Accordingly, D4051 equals -0.19 mag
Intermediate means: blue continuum 4.19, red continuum 4.8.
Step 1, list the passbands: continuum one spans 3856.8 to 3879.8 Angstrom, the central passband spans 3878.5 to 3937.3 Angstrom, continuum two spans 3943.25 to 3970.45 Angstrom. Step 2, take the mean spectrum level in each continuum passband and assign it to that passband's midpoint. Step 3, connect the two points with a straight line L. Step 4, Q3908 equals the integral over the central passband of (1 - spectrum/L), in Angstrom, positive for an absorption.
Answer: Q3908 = 3.5 Angstrom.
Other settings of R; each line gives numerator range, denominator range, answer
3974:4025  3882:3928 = 1.20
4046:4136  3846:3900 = 1.17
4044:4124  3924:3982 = 1.25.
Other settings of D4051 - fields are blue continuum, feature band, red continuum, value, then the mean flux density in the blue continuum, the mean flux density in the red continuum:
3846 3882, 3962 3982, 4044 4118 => 0.31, 4.53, 5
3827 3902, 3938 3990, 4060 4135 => 0.04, 4.08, 4.92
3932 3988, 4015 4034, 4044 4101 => -0.17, 4.13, 5.11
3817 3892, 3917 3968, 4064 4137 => 0.04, 4.09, 4.92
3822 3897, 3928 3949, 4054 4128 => 0.09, 4.05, 4.93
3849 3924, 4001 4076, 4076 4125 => -0.14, 4.42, 4.83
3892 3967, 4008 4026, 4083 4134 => -0.21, 4.33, 4.82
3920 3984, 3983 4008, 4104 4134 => -0.22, 4.09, 4.89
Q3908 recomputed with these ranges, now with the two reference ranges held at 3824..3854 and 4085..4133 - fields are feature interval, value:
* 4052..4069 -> -2.1 Angstrom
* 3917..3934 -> -0.2 Angstrom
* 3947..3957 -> -1.6 Angstrom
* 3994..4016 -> -4.4 Angstrom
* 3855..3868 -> -2.4 Angstrom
